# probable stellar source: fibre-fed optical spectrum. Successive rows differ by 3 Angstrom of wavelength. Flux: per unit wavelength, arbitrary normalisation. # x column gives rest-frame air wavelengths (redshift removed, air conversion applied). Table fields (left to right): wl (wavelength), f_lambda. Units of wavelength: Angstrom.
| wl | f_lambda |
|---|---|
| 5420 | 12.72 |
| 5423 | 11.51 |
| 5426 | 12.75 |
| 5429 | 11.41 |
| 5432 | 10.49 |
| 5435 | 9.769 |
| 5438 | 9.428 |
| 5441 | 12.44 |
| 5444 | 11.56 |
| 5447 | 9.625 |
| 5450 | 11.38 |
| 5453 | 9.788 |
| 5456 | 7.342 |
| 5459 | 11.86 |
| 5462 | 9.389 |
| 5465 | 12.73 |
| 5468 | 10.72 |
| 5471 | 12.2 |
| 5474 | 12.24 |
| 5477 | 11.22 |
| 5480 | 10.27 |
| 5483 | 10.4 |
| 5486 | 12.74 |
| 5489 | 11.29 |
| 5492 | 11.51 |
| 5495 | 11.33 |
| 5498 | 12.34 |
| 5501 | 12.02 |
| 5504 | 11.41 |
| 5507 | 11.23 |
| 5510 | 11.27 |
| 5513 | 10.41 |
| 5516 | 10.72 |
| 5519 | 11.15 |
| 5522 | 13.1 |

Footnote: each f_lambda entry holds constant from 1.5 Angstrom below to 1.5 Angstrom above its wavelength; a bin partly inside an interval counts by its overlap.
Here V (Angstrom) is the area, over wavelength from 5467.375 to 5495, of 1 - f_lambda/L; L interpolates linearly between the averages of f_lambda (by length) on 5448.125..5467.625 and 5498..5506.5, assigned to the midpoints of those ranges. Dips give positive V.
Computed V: -0.7 Angstrom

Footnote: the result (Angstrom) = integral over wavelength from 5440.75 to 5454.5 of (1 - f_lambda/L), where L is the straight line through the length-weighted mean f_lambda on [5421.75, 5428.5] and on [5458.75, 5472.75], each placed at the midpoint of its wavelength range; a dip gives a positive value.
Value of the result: 1.0 Angstrom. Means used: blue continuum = 12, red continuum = 11.4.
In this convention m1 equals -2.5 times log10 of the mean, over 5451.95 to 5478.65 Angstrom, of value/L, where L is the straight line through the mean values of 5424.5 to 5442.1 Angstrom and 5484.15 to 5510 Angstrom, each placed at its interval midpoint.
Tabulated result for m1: 0.05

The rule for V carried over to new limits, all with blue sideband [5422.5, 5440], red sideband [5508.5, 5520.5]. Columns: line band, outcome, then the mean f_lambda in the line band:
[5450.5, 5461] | 1.0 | 9.81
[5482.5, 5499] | -1.2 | 11.7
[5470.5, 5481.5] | -0.5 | 11.4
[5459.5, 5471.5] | -0.4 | 11.2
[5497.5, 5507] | -0.8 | 11.8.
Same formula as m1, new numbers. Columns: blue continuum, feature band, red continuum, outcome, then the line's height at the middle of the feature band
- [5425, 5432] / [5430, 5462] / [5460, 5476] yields 0.12 mag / 11.6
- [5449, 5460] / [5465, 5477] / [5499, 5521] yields -0.14 mag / 10.3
